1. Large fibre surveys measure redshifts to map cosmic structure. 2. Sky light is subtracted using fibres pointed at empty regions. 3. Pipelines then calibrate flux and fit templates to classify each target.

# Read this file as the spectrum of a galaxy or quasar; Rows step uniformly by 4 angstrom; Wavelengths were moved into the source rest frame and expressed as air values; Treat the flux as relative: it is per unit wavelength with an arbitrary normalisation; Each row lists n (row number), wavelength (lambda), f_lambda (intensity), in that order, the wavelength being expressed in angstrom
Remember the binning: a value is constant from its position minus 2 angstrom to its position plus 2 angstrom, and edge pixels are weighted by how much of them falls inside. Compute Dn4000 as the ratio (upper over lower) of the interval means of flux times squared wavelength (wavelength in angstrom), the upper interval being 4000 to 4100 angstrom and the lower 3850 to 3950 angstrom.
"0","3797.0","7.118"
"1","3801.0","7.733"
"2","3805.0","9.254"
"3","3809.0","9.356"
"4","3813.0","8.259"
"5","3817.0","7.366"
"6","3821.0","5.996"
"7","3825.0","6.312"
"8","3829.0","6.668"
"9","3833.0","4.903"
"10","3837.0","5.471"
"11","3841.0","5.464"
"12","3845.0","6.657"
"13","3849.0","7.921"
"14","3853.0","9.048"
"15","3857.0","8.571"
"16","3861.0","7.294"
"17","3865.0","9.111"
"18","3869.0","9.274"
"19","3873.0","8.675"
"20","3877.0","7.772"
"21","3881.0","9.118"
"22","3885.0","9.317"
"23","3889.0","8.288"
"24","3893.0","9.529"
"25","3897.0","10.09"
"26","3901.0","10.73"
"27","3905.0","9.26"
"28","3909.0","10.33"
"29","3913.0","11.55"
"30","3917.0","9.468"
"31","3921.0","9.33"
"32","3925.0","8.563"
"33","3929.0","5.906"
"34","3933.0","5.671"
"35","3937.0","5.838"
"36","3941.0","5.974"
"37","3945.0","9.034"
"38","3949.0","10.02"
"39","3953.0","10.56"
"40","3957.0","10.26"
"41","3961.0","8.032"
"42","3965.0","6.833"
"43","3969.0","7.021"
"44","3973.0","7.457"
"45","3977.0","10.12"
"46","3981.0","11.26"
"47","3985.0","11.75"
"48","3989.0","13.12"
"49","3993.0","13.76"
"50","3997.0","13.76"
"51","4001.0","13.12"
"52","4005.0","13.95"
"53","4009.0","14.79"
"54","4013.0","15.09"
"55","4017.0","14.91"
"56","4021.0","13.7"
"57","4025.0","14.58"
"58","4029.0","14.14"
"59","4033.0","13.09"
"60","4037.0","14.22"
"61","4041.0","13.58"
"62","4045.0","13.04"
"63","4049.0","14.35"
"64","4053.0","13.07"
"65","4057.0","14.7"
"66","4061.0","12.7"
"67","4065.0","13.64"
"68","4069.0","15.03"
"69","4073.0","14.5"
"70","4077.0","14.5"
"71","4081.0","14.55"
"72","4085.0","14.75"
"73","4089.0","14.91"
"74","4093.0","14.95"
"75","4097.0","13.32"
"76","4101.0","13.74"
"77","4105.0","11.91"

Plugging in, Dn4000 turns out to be 1.8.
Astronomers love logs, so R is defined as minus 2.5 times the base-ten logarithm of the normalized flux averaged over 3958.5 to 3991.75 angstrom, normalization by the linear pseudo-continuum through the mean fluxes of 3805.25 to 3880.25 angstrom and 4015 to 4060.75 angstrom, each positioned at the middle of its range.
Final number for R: 0.238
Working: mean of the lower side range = 7.52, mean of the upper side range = 13.9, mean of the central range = 9.56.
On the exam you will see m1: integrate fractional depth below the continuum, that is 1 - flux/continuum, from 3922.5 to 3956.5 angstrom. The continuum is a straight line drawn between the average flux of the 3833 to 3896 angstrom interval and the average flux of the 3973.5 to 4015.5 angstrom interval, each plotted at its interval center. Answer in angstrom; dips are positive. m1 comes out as 9.5 angstrom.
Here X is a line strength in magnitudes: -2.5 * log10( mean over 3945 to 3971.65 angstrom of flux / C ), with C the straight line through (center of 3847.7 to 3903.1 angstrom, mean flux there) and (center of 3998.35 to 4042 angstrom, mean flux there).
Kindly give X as 0.33 mag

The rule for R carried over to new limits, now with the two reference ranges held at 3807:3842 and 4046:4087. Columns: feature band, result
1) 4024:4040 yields -0.07 mag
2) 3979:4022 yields -0.12 mag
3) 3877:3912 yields -0.08 mag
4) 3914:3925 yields 0.02 mag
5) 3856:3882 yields -0.06 mag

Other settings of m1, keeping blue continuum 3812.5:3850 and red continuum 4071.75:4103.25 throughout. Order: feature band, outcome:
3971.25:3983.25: 1.4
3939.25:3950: 1.8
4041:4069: -0.7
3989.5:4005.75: -2.8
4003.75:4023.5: -4.0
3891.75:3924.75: -4.5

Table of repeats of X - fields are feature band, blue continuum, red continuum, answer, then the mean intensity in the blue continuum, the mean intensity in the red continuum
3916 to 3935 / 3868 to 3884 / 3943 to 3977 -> 0.136 mag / 8.71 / 8.74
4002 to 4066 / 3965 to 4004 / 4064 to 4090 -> -0.085 mag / 11.1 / 14.6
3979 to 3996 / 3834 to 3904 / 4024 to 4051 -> -0.029 mag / 8.34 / 13.8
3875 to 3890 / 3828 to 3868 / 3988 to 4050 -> -0.012 mag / 7.18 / 14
